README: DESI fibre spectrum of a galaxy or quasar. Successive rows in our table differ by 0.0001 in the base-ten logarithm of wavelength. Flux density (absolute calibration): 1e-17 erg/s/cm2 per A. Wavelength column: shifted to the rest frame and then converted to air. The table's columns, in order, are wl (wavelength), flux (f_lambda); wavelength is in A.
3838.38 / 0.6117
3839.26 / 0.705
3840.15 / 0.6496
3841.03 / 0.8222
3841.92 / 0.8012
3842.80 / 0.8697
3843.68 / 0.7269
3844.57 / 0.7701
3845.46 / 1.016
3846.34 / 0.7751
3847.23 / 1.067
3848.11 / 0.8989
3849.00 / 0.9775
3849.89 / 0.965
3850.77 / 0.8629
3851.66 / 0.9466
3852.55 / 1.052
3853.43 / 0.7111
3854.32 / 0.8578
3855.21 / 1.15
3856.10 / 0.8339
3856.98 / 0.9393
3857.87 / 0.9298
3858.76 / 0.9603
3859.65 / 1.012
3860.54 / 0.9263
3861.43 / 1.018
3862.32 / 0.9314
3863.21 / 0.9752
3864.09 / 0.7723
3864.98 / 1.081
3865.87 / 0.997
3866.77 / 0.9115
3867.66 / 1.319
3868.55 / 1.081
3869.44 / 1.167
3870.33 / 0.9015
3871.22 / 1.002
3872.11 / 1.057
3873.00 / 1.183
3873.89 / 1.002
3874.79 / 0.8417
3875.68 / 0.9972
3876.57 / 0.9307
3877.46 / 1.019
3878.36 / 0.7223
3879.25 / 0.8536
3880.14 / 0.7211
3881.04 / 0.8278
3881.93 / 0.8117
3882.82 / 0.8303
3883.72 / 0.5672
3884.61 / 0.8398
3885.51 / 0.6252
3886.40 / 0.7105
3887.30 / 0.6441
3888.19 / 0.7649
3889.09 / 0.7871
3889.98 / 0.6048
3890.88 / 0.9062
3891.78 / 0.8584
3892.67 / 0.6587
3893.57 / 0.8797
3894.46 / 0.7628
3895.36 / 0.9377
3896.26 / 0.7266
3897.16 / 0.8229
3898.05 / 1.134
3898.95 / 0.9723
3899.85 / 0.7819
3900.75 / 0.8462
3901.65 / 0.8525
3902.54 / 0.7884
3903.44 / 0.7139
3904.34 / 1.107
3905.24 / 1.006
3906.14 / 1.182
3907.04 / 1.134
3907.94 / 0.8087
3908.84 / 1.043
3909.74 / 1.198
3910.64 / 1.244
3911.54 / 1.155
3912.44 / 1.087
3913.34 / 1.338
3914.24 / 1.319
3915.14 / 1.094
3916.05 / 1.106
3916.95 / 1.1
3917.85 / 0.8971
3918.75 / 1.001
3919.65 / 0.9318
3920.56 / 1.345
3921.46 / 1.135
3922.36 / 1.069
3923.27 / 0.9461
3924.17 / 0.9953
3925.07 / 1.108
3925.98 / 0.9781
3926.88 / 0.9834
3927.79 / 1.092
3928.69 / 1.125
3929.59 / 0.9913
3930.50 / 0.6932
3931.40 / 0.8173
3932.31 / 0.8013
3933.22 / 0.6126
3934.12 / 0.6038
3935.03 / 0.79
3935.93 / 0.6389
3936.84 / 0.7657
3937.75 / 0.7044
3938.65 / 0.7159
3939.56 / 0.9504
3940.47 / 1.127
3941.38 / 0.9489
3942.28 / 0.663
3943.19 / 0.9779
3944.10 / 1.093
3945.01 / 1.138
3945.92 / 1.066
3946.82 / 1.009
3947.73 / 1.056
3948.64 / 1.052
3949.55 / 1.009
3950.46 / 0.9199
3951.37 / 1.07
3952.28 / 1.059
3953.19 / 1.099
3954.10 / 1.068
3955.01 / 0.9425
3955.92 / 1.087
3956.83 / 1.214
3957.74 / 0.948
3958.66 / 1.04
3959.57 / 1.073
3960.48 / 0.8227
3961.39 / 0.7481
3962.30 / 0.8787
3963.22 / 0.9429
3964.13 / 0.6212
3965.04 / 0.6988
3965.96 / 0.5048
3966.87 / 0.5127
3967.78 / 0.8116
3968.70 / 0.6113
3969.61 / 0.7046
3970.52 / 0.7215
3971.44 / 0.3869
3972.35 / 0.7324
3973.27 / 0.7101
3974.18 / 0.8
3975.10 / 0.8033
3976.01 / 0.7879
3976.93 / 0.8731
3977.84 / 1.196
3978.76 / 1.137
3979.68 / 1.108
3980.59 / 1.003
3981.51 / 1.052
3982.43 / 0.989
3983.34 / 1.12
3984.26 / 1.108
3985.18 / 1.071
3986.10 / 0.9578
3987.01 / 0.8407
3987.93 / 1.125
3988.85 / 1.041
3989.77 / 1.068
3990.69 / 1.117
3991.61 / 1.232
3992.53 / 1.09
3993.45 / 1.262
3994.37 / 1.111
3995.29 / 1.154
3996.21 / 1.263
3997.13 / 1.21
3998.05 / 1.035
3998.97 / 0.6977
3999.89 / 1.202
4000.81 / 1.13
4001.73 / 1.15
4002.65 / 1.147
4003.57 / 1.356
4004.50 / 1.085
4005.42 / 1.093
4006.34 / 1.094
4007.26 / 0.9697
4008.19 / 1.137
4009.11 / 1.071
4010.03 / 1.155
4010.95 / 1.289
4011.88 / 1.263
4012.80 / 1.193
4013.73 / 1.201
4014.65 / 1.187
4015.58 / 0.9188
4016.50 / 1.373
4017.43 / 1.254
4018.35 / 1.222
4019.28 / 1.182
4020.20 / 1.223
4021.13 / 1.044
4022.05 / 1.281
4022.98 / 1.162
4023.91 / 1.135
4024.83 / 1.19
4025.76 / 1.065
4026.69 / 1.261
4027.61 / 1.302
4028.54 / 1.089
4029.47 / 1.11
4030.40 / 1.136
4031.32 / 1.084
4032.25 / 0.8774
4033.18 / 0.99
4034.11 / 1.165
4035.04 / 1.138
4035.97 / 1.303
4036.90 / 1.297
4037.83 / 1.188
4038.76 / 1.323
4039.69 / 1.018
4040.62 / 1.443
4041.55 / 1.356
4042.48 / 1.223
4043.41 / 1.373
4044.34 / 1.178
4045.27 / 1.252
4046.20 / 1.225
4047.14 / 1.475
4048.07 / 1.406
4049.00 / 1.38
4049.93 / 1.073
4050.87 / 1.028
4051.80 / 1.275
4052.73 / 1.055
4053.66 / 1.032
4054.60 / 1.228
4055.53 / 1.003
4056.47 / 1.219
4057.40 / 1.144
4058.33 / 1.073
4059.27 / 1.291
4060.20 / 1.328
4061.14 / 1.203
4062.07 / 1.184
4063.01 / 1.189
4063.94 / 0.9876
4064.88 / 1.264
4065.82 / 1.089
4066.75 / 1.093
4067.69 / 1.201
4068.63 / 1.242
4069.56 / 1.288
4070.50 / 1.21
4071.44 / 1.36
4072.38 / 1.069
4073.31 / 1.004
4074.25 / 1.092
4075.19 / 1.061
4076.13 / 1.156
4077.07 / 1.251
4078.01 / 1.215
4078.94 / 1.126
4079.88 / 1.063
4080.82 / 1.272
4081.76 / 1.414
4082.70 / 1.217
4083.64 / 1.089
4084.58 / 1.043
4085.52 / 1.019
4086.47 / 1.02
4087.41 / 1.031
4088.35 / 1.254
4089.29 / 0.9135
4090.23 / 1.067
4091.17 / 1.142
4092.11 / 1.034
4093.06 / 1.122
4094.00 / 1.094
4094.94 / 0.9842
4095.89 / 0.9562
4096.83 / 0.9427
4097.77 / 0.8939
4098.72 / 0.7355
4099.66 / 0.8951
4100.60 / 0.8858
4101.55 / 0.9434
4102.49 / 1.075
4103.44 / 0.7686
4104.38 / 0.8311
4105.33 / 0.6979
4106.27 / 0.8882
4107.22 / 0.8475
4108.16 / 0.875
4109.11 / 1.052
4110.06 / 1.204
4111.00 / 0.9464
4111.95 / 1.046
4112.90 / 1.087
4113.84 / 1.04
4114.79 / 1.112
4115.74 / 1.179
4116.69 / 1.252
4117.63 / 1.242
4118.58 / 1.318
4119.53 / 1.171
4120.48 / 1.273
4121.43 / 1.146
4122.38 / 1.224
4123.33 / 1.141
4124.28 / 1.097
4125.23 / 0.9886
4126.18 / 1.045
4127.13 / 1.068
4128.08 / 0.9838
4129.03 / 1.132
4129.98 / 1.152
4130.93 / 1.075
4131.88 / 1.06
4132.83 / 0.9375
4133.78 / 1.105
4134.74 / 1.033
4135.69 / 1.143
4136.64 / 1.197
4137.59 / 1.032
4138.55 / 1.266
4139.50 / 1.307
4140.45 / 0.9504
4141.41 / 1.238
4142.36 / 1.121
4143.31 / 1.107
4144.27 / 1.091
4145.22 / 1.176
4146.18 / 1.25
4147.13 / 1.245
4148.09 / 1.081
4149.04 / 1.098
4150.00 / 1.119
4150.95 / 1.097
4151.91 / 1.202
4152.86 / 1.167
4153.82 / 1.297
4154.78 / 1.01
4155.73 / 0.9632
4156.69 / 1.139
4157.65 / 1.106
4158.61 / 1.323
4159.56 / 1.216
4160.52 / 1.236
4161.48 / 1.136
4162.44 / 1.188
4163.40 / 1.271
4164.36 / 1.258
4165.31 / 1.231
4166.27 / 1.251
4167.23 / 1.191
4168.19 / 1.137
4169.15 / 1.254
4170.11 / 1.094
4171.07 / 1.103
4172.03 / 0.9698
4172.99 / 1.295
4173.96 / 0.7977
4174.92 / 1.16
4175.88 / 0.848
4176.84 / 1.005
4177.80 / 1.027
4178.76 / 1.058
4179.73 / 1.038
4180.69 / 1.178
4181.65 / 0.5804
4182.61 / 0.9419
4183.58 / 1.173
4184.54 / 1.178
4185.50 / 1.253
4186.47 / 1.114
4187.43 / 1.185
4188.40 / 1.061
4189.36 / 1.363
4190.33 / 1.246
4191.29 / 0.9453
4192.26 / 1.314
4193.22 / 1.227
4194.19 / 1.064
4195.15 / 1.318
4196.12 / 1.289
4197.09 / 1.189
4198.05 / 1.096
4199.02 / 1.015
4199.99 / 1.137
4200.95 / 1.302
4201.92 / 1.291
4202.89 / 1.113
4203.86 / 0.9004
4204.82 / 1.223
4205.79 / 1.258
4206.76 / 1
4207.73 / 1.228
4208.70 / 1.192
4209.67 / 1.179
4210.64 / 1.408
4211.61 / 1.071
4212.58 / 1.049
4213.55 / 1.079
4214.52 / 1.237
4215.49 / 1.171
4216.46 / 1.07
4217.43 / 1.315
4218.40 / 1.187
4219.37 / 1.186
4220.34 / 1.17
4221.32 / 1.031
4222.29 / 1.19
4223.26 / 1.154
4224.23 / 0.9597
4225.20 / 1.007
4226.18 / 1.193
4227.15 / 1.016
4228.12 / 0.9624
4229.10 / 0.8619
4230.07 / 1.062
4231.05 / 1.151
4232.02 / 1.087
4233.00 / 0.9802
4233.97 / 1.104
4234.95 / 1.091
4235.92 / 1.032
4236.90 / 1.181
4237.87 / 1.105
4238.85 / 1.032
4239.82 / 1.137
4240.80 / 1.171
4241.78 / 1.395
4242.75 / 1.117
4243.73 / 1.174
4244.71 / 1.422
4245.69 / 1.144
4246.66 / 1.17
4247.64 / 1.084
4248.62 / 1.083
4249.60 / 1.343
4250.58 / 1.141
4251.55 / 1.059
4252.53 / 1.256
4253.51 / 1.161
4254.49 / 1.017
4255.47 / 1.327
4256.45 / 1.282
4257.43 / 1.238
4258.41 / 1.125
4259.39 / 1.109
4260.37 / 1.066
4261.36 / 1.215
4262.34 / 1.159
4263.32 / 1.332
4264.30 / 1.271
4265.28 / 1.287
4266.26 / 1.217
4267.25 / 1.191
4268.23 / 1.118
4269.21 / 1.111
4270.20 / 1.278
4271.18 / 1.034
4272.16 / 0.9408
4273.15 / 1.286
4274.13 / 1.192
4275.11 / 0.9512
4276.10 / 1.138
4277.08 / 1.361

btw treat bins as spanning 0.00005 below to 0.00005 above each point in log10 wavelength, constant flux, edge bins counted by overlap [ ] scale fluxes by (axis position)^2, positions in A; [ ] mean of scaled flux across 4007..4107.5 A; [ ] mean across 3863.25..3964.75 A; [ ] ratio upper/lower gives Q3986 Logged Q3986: 1.3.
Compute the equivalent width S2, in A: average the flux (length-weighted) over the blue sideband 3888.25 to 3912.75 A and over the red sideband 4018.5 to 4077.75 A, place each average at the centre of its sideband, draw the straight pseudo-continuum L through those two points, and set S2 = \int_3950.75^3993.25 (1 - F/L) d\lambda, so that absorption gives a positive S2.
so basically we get 4.98 A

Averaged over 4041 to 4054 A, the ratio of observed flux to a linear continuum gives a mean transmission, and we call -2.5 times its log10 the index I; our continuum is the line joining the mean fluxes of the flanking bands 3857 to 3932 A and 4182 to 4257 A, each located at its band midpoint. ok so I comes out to -0.19 mag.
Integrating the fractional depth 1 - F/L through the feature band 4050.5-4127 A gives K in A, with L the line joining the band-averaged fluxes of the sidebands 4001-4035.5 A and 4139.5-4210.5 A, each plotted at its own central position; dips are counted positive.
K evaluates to 3.6 A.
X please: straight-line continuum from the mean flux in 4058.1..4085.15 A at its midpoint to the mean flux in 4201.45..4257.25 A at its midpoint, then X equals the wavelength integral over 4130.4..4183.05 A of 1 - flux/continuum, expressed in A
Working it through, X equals 1.8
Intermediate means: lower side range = 1.18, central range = 1.12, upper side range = 1.14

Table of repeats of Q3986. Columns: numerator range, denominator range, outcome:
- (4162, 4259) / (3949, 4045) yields 1.19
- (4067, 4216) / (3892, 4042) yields 1.19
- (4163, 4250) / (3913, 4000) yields 1.34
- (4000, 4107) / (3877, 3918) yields 1.35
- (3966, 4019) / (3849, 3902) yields 1.22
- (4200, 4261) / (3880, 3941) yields 1.46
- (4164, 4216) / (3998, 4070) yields 1.04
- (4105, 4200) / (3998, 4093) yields 1.01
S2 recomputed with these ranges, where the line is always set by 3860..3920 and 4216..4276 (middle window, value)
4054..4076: -2.7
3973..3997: -1.2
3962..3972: 3.2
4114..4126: -1.1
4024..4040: -2.0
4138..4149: -0.8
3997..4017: -2.5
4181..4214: -0.9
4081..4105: 0.9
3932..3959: 0.9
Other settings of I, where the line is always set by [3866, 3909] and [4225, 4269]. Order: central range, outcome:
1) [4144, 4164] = -0.08 mag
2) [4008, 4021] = -0.21 mag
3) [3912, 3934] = -0.12 mag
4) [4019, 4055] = -0.20 mag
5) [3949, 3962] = -0.08 mag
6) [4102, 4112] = 0.13 mag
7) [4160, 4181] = -0.03 mag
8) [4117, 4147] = -0.07 mag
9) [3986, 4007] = -0.15 mag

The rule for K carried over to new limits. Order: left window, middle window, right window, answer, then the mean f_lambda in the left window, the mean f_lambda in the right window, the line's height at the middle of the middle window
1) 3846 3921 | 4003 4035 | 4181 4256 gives -4.1 A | 0.942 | 1.14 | 1.02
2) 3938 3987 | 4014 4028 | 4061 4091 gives -2.0 A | 0.918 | 1.15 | 1.04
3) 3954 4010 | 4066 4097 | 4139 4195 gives -1.9 A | 0.976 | 1.13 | 1.06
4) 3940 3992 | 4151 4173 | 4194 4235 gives -1.6 A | 0.938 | 1.13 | 1.09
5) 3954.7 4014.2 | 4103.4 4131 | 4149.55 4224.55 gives 0.6 A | 0.993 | 1.14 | 1.09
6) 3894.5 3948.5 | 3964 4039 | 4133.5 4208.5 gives -2.1 A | 0.969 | 1.14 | 1.02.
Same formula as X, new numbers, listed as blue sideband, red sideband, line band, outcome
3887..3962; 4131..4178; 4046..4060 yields -1.9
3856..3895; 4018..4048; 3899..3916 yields -1.5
